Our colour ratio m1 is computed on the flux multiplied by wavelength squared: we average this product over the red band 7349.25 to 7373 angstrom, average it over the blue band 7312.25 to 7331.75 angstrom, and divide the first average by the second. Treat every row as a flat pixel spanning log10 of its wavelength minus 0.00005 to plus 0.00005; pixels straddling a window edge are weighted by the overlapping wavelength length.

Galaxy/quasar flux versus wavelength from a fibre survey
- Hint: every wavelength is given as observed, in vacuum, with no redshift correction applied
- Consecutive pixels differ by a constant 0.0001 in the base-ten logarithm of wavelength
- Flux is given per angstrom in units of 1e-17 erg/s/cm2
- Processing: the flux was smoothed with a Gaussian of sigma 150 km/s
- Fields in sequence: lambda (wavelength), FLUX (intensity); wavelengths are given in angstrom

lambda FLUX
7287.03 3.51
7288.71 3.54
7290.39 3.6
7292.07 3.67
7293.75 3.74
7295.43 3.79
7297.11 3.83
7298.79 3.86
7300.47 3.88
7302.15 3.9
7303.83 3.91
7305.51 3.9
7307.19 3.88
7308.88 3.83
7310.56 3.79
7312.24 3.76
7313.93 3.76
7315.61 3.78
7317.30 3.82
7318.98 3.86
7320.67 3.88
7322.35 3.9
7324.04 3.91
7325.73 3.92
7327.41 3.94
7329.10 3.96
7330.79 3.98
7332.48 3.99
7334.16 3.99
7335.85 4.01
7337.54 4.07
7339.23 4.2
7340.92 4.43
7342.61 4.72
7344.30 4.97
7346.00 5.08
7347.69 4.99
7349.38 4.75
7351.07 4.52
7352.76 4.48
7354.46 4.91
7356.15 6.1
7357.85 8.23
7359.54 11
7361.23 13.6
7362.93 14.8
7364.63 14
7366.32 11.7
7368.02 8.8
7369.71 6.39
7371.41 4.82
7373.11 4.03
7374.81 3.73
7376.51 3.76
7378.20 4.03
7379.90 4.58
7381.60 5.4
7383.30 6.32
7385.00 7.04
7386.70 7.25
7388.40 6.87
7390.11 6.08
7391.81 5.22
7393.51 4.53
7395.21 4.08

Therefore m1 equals 2.19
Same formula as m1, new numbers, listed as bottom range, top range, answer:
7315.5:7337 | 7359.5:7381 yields 2.05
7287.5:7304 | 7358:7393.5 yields 2.01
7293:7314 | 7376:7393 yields 1.51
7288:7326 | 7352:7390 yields 1.96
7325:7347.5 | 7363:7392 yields 1.59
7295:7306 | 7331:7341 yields 1.07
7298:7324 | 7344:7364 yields 1.95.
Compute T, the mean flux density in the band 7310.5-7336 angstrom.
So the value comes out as 3.89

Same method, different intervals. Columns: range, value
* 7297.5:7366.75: 5.32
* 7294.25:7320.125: 3.84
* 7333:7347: 4.43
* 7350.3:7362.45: 7.79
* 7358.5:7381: 8.07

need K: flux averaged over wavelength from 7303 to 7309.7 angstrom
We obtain 3.88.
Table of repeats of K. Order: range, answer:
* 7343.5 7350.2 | 4.94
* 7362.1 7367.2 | 13.5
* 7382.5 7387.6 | 6.88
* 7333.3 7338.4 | 4.03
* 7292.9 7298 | 3.79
